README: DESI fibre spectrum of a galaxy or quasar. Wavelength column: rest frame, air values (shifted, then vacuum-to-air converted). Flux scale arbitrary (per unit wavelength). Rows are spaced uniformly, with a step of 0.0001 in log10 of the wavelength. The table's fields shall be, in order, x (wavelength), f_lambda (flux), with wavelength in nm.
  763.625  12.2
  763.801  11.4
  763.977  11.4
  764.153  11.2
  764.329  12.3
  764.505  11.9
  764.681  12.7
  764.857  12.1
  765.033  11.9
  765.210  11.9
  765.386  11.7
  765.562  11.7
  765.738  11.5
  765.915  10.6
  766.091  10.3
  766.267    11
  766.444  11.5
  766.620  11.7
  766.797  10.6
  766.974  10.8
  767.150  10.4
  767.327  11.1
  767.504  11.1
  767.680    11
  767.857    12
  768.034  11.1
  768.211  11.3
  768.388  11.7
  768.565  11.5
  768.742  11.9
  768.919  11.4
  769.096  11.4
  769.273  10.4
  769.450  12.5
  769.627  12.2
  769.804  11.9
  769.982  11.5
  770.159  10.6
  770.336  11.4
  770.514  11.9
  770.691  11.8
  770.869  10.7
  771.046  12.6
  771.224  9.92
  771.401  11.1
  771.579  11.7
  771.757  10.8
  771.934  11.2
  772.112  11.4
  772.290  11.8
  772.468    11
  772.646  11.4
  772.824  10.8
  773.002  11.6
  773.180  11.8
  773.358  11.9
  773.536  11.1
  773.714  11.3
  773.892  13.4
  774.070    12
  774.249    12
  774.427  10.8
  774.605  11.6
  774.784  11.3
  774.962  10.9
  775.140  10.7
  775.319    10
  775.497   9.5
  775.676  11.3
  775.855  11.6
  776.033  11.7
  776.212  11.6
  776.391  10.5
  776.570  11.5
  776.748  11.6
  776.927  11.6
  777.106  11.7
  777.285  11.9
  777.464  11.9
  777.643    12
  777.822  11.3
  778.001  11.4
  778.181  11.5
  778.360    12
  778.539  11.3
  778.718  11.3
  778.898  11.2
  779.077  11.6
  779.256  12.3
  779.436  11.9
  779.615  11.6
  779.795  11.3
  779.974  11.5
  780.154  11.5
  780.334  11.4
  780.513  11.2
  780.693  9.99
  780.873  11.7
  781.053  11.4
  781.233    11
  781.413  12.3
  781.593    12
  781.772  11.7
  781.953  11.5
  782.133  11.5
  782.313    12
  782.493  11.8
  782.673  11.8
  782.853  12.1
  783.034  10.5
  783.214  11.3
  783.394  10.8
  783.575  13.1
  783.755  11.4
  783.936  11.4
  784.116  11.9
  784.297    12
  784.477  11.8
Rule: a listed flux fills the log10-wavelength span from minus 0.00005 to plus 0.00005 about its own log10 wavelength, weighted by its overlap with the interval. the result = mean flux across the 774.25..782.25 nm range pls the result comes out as 11.4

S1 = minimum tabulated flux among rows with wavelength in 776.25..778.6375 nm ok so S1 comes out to 10.5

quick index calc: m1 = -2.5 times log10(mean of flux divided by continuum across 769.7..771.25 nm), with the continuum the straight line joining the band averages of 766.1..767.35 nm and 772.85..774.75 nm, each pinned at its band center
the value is -0.007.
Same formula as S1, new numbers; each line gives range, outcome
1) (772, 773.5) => 10.8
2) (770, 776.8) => 9.5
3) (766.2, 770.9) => 10.4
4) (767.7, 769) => 11.1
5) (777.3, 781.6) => 9.99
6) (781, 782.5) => 11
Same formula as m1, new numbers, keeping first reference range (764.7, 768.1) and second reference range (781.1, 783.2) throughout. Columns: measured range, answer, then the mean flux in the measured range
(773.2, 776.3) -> 0.01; 11.3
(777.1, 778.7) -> -0.01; 11.6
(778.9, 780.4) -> 0.00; 11.6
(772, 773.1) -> 0.01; 11.3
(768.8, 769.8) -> -0.03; 11.6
